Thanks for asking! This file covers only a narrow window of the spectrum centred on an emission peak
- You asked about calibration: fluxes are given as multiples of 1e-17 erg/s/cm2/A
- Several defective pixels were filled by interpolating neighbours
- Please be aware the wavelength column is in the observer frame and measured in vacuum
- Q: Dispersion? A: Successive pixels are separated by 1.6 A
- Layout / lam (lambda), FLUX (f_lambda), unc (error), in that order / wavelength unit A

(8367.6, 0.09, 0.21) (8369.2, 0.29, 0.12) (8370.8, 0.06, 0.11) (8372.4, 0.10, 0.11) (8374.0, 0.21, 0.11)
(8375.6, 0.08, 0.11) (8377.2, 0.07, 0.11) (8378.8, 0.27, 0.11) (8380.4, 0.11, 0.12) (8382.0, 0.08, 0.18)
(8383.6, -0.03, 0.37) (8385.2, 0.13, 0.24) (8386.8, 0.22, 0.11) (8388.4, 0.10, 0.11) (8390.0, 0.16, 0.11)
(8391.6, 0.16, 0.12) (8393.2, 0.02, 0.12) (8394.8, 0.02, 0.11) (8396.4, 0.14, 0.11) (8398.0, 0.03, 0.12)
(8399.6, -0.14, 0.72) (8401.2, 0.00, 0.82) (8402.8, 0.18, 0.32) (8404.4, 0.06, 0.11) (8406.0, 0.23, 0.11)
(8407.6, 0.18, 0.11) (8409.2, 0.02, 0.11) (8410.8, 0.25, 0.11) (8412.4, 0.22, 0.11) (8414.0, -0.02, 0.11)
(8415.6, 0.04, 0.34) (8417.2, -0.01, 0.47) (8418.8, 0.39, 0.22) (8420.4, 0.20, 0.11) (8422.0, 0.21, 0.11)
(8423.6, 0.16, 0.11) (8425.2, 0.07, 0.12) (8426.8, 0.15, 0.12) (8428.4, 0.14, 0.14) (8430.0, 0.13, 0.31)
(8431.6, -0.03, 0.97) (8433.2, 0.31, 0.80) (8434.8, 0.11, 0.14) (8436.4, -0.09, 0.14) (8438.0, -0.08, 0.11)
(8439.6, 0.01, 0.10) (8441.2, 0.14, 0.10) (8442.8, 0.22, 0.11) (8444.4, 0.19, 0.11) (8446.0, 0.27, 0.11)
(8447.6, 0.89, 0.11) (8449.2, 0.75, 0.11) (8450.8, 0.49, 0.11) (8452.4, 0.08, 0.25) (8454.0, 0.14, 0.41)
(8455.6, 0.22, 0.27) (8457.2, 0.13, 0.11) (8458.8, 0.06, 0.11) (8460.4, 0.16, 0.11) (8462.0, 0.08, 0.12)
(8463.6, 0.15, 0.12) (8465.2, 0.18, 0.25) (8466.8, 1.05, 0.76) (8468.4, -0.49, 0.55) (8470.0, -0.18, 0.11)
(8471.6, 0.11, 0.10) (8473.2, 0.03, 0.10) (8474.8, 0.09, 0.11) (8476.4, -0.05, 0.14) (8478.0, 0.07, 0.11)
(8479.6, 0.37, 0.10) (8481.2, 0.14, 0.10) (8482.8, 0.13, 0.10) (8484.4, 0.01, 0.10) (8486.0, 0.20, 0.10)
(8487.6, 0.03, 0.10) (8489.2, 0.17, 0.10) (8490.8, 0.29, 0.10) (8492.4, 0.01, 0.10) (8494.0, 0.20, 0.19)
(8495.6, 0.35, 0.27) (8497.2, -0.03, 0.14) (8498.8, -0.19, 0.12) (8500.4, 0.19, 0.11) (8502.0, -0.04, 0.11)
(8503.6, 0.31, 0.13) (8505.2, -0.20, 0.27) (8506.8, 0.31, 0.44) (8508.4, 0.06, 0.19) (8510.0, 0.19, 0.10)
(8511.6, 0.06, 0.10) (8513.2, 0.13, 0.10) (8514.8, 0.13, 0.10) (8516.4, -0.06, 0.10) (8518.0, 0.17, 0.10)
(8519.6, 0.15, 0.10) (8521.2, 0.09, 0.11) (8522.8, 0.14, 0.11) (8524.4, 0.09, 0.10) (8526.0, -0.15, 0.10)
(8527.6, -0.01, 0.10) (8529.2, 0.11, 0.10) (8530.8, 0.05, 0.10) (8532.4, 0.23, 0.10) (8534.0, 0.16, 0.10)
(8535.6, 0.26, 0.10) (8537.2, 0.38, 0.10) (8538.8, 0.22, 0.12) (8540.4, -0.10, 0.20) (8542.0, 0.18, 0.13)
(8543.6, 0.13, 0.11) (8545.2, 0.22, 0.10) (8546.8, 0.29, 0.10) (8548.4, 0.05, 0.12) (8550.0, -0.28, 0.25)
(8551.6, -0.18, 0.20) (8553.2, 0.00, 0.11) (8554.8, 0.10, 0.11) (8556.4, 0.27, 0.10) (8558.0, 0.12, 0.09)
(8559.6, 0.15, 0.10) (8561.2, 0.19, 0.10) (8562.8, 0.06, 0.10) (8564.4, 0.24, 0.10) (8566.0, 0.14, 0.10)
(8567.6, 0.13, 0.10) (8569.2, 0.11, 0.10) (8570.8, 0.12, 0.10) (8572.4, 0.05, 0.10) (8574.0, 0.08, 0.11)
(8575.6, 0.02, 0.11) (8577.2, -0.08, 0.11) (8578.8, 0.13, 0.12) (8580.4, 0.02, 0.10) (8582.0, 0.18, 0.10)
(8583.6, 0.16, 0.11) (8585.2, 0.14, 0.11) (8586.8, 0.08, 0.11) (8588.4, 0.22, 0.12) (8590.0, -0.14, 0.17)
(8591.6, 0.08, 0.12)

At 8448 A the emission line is H-gamma 4340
